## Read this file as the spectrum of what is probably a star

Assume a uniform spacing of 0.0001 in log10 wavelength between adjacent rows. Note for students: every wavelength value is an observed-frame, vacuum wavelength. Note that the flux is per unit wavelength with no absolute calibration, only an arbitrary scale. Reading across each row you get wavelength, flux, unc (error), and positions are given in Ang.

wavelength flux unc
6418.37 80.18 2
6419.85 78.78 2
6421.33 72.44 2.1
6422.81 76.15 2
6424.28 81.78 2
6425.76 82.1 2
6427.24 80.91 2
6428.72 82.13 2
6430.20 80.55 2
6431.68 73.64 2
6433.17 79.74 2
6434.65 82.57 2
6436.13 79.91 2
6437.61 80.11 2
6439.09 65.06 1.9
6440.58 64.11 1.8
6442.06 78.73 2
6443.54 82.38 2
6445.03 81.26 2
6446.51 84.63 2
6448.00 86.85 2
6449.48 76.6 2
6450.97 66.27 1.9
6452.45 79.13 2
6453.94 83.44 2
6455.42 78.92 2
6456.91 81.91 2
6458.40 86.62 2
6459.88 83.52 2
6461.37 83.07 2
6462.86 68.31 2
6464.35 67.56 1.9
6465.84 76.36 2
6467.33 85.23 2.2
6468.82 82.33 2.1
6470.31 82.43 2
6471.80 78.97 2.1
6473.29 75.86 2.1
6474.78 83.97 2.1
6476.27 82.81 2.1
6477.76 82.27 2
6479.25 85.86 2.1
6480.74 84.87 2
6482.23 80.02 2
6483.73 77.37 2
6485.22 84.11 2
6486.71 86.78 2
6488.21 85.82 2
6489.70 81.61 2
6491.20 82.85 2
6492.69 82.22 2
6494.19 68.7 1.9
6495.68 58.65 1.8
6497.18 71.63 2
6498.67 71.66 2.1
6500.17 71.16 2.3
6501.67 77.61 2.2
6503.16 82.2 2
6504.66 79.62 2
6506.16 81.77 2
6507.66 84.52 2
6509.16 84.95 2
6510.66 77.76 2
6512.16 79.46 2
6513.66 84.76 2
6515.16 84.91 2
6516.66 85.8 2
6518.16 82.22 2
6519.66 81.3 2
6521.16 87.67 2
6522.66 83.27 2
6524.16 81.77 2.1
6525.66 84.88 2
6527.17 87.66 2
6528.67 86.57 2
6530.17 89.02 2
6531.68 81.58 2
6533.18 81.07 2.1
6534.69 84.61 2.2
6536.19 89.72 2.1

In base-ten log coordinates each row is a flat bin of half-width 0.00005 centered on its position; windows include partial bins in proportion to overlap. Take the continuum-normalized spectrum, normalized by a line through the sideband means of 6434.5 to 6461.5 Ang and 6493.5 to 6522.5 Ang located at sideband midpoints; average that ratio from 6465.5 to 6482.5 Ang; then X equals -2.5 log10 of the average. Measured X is -0.040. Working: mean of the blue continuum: 79.1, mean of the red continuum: 78.9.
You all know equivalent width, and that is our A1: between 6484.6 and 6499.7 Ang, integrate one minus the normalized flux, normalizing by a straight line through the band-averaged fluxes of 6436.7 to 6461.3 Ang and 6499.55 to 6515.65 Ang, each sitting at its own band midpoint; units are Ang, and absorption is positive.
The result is 0.6 Ang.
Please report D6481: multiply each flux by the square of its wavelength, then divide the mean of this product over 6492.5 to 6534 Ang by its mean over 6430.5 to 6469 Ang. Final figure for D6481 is 1.0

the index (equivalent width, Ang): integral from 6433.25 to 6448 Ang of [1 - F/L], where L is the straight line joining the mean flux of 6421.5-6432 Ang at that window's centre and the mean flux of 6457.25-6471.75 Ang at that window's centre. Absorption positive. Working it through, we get 0.2 Ang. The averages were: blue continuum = 79.5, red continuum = 79.5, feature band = 78.2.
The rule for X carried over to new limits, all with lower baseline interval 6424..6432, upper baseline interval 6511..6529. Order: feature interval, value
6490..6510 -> 0.09 mag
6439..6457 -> 0.04 mag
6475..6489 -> -0.01 mag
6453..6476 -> 0.03 mag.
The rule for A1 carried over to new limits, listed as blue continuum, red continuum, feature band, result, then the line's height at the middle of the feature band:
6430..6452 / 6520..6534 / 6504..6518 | 0.1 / 83.4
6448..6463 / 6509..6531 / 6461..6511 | 1.6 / 81.7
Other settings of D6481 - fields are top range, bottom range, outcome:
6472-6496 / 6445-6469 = 1.02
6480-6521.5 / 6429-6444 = 1.06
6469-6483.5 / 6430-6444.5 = 1.08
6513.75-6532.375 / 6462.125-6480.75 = 1.08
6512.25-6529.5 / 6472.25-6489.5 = 1.03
